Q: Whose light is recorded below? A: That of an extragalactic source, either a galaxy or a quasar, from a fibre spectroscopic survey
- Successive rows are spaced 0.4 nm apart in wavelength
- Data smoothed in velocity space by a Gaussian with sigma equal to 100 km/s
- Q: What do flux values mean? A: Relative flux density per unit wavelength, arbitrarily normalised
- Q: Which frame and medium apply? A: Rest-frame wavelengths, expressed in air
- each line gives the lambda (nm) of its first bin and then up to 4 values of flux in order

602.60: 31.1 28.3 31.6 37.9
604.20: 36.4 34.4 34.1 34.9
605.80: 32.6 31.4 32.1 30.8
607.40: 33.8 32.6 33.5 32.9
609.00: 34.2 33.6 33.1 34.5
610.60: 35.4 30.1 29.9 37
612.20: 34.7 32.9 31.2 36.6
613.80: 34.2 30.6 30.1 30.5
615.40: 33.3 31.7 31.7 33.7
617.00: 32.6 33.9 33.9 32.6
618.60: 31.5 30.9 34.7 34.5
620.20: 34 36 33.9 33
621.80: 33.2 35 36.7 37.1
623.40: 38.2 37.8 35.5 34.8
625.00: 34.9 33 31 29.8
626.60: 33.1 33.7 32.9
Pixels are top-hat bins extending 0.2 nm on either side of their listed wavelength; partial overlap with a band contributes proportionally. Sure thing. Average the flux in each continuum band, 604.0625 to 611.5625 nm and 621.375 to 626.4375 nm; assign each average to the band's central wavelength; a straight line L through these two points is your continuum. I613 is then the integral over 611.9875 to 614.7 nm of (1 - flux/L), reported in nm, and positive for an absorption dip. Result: 0.05 nm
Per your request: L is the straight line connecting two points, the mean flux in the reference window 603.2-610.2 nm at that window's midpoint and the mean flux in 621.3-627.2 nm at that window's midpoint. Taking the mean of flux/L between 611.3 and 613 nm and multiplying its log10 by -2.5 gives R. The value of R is 0.009 mag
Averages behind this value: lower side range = 33.6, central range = 33.6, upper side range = 34.5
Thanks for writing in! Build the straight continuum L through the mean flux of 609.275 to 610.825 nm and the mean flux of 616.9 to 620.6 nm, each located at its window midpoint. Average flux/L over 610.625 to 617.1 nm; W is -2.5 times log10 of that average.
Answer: 0.04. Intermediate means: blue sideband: 34.1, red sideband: 33.3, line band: 32.6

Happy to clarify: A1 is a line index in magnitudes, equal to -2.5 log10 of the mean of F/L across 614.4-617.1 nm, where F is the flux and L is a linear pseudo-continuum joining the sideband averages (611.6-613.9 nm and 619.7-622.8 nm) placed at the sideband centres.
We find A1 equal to 0.08 mag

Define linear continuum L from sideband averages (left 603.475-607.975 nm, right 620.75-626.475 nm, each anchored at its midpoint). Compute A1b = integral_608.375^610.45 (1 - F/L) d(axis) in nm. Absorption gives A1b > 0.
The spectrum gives 0.01 nm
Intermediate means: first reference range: 33.7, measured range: 33.7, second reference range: 34.6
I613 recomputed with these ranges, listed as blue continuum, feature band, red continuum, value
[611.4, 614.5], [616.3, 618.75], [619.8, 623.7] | 0.100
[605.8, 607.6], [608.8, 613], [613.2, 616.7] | -0.150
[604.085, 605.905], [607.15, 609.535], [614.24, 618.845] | 0.033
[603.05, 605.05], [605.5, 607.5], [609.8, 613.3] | 0.110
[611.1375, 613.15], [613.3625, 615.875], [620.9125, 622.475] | 0.084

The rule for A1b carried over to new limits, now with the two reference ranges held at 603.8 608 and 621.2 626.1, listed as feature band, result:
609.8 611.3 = 0.04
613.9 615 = 0.11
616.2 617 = 0.03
